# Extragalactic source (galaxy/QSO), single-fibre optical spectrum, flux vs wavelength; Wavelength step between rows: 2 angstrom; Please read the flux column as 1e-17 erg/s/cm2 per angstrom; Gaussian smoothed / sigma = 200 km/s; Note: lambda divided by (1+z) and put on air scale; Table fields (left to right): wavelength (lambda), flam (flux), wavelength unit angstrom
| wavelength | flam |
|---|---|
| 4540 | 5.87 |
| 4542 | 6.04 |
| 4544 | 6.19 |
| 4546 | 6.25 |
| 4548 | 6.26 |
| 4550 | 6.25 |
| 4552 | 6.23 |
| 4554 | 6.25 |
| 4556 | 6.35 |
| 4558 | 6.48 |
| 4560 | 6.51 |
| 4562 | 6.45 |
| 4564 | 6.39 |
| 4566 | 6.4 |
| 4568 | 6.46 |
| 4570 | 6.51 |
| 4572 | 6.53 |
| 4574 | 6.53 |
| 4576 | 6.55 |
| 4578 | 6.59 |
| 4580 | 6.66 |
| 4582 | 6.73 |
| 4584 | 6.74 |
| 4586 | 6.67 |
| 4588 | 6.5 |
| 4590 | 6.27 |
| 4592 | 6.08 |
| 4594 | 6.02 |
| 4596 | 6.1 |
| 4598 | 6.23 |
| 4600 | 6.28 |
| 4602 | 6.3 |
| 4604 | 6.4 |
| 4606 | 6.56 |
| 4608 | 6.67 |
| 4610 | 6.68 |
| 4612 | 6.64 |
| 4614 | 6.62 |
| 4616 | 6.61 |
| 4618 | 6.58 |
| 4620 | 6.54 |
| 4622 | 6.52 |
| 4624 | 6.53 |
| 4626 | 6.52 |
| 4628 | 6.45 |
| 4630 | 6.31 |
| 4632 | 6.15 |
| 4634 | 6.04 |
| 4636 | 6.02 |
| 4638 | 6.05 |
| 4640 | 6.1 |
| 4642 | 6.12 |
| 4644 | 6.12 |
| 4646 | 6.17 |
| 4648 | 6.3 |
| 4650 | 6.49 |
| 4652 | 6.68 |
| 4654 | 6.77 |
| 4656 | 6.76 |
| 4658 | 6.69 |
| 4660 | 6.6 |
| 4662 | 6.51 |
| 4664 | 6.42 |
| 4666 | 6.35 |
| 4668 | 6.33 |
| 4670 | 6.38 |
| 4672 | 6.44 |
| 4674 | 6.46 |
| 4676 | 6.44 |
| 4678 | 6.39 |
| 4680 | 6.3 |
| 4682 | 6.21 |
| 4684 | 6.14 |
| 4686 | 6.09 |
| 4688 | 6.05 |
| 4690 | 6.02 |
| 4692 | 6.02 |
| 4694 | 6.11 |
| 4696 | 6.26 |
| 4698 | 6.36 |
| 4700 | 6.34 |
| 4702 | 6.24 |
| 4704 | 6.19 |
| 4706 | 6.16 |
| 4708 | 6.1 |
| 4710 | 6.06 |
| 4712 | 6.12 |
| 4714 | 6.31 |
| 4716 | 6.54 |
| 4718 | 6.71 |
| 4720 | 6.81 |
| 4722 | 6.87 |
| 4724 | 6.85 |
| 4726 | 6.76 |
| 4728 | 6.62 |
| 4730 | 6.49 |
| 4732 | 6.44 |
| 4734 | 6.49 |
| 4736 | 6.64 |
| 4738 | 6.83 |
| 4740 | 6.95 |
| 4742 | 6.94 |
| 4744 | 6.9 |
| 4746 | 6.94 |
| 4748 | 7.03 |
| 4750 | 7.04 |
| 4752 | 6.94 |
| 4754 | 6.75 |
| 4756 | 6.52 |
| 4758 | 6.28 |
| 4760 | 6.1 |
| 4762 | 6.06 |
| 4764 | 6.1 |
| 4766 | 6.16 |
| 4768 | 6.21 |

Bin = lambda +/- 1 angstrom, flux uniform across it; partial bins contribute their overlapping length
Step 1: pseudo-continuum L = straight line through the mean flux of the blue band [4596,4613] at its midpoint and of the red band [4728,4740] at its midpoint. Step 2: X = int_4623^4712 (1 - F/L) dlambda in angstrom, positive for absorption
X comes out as 3.12 angstrom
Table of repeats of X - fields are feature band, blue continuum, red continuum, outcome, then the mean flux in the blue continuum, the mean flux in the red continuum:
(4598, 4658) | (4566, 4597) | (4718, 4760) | 1.17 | 6.46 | 6.74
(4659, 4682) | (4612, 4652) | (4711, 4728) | 0.20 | 6.34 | 6.62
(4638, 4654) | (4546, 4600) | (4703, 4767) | 0.43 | 6.41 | 6.55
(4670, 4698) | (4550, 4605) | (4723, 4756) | 1.76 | 6.41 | 6.78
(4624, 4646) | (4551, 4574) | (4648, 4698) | 0.63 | 6.42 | 6.37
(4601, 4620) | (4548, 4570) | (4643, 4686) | -0.49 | 6.38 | 6.42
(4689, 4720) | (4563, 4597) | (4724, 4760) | 1.90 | 6.45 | 6.72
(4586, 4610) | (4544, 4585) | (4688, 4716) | 0.17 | 6.45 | 6.18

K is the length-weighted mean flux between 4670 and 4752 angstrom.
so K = 6.47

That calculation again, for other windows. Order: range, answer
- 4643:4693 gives 6.37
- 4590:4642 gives 6.35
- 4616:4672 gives 6.39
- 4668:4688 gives 6.3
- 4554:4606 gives 6.43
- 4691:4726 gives 6.37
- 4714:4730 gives 6.7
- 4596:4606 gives 6.31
